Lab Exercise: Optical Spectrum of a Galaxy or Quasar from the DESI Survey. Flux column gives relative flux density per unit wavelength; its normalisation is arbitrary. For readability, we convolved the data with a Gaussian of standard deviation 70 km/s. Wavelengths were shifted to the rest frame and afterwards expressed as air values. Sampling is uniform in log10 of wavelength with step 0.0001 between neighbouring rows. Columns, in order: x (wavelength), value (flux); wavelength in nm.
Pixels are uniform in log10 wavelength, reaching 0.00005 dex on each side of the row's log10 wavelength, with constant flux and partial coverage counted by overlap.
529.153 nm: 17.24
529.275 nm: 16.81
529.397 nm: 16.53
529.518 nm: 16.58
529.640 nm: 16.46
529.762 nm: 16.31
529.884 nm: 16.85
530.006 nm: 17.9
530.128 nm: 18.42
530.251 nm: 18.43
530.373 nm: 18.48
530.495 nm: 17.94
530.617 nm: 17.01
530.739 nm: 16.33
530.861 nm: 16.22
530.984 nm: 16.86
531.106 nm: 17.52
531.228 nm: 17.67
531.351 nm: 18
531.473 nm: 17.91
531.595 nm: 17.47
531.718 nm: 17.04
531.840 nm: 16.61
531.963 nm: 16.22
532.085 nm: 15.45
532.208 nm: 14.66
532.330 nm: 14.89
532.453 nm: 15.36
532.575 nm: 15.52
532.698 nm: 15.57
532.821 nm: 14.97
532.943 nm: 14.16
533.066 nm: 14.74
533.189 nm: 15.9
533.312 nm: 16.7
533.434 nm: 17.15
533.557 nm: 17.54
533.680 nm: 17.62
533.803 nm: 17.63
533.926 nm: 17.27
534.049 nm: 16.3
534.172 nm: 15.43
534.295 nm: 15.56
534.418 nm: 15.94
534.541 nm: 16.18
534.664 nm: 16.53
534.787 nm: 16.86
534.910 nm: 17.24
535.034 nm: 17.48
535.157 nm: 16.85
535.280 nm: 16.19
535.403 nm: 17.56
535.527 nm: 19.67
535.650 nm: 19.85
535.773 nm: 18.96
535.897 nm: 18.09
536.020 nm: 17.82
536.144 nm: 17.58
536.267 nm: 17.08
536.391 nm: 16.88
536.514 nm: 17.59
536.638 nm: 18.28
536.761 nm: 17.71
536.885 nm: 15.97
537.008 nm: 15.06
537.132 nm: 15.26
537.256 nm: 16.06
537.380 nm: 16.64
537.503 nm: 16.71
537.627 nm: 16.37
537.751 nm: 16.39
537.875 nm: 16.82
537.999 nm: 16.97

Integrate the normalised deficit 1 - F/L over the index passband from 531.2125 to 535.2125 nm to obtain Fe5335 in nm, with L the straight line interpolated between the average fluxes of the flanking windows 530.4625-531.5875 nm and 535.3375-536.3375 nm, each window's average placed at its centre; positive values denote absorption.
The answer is 0.31 nm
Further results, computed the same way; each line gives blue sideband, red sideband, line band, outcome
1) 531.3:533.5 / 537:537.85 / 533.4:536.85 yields -0.26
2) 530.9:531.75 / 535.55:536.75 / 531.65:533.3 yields 0.20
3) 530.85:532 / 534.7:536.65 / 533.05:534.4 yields 0.07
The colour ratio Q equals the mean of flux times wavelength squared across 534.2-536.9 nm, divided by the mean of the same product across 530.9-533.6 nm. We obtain 1.08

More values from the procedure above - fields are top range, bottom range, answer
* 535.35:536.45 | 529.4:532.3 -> 1.09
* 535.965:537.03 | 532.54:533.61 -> 1.10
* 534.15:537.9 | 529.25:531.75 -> 1.00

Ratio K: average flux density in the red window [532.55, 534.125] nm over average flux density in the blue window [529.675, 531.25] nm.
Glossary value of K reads 0.94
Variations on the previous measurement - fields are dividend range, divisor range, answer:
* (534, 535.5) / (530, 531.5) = 0.94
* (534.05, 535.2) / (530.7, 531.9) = 0.96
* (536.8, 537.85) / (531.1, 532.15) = 0.94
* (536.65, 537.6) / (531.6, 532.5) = 1.03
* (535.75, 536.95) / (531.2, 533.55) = 1.09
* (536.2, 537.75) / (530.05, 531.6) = 0.95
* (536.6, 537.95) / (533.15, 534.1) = 0.96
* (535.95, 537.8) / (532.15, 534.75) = 1.05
